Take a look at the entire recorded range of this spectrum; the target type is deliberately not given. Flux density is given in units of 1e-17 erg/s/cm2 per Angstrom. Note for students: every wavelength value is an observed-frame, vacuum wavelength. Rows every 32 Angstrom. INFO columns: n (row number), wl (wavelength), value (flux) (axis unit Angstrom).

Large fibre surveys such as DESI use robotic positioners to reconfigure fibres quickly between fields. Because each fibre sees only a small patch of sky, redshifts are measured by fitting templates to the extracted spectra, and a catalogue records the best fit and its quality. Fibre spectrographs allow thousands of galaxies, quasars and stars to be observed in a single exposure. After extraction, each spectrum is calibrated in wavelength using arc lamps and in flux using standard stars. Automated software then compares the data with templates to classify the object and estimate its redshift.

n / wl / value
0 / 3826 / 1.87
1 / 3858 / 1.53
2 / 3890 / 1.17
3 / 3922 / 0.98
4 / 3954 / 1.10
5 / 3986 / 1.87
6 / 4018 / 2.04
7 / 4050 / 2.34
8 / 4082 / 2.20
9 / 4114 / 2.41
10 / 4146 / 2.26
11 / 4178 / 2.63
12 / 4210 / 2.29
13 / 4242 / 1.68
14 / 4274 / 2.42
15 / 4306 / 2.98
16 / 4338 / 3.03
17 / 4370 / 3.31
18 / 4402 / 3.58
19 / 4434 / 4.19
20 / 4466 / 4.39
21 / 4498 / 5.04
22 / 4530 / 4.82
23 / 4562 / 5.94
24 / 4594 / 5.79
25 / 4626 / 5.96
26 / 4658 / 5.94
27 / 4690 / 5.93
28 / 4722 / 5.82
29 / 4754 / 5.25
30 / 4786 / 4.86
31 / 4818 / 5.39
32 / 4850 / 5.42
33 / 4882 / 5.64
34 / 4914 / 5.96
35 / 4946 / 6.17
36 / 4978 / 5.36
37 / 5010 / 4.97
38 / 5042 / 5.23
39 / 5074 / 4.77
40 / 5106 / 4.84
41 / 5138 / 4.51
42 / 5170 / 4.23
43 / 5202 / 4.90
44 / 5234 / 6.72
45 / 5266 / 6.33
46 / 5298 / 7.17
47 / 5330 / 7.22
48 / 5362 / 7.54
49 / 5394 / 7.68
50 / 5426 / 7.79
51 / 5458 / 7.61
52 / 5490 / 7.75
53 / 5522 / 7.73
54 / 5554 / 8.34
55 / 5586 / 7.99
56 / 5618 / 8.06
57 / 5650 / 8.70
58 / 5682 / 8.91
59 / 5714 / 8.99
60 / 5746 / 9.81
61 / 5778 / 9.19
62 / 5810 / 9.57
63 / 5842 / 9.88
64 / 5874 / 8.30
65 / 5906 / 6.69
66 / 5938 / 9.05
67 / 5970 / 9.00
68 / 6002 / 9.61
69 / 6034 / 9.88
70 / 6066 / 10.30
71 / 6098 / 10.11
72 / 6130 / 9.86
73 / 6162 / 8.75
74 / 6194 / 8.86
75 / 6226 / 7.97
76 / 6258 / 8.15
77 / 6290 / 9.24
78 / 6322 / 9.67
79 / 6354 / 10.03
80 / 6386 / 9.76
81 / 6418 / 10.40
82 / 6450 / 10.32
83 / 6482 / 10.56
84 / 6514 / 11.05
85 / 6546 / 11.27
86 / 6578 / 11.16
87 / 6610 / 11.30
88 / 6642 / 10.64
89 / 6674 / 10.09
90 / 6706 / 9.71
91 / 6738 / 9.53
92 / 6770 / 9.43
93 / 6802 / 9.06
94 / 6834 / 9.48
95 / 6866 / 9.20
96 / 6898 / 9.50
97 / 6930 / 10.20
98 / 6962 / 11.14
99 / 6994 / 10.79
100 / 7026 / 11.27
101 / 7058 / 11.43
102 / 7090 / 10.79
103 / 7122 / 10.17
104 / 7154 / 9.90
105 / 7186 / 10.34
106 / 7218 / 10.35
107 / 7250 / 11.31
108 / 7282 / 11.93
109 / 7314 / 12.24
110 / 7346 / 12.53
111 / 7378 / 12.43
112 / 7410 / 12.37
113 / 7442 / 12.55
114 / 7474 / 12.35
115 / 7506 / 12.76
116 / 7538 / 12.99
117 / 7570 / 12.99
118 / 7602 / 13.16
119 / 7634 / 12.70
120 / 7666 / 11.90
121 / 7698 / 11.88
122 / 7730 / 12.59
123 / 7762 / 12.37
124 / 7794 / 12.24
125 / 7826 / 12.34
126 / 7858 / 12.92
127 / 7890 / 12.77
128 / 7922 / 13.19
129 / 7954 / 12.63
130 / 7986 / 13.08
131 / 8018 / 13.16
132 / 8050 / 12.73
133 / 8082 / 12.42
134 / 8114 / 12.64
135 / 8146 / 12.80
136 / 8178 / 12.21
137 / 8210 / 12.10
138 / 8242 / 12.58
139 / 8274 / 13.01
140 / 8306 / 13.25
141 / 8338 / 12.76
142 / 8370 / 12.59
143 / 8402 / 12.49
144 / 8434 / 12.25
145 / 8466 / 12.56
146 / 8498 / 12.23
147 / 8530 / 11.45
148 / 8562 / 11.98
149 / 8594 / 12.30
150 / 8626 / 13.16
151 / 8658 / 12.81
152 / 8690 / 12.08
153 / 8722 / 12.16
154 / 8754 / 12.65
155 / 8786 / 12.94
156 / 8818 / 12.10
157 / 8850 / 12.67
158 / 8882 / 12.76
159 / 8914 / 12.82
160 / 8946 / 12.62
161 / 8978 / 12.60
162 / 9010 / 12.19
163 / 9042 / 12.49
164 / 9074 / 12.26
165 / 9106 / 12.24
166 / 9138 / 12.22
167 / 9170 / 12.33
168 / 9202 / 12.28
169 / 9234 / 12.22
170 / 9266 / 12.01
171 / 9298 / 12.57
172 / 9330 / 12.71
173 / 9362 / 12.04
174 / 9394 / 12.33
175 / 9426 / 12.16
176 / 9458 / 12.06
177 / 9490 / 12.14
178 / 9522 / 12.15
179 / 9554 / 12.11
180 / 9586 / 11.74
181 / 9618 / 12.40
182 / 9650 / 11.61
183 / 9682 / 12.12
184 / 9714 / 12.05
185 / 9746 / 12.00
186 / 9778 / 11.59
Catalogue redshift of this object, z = 0.000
